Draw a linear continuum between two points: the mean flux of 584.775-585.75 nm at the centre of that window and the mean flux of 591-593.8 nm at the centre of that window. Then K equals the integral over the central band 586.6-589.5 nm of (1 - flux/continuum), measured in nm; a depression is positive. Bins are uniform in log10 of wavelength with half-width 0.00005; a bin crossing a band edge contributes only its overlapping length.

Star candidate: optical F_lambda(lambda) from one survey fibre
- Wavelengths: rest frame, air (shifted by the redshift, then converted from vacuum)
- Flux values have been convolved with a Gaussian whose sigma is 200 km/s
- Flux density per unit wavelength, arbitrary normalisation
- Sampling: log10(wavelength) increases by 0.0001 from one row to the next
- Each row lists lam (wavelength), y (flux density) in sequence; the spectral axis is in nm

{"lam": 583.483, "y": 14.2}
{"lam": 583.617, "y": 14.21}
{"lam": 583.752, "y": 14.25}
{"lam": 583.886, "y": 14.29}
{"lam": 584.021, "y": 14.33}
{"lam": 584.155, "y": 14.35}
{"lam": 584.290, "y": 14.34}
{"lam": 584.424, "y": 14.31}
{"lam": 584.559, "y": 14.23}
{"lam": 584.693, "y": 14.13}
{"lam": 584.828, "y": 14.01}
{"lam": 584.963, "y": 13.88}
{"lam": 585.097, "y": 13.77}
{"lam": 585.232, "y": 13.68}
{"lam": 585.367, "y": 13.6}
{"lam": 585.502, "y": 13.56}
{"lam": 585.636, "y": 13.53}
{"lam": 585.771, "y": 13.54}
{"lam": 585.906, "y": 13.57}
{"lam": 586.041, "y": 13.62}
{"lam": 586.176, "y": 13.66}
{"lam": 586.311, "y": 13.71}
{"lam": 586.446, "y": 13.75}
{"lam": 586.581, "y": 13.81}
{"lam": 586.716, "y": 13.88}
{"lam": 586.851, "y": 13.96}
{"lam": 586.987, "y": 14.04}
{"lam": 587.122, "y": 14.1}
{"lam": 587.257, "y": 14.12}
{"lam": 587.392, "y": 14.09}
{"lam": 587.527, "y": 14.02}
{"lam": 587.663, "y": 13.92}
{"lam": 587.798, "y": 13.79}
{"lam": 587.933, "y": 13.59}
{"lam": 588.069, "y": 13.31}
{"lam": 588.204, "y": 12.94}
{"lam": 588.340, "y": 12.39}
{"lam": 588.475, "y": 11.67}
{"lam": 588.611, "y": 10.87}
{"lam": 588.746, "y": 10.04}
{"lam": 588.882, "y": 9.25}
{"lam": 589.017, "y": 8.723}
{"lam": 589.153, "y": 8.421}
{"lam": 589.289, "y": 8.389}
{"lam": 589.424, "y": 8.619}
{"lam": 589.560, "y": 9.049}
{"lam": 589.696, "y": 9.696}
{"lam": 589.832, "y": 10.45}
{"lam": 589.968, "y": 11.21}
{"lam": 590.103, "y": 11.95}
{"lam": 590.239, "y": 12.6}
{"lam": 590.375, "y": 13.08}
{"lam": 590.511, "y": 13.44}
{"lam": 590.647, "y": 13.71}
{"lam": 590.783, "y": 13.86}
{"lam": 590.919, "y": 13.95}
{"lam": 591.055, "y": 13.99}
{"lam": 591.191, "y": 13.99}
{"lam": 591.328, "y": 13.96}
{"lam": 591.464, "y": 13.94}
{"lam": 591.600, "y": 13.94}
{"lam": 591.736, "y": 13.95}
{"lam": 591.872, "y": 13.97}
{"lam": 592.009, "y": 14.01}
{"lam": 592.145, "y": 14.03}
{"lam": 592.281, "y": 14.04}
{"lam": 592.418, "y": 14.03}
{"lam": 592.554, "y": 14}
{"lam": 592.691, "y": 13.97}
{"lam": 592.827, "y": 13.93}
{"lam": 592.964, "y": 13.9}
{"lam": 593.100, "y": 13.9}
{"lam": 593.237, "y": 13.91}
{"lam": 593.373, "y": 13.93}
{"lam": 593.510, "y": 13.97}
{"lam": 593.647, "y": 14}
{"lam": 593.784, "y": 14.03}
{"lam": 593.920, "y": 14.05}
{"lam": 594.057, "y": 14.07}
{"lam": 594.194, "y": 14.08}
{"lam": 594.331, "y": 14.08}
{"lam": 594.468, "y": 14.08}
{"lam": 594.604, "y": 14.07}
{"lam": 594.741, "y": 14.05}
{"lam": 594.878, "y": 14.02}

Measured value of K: 0.35 nm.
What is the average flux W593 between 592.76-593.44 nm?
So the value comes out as 13.9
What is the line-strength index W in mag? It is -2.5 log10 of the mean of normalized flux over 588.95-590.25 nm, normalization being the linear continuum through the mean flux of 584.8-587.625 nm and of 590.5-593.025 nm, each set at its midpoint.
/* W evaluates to 0.38 mag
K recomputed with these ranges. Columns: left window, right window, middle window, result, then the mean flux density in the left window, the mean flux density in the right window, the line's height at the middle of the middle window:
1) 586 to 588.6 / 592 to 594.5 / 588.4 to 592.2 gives 0.504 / 13.5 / 14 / 13.8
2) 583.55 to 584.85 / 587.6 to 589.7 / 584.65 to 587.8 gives -0.276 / 14.3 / 10.9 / 12.7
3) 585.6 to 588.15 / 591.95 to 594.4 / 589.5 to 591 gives 0.192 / 13.8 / 14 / 13.9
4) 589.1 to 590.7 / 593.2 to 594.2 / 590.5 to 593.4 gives -0.325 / 10.9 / 14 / 12.6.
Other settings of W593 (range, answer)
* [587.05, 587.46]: 14.1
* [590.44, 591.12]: 13.8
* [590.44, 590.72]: 13.6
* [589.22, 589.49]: 8.51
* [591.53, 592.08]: 14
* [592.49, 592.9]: 13.9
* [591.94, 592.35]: 14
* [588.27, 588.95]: 10.8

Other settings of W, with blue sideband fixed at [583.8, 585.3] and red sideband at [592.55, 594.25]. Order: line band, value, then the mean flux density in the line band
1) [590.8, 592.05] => 0.00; 14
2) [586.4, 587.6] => 0.01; 14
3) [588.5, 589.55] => 0.45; 9.28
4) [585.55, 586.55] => 0.04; 13.6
